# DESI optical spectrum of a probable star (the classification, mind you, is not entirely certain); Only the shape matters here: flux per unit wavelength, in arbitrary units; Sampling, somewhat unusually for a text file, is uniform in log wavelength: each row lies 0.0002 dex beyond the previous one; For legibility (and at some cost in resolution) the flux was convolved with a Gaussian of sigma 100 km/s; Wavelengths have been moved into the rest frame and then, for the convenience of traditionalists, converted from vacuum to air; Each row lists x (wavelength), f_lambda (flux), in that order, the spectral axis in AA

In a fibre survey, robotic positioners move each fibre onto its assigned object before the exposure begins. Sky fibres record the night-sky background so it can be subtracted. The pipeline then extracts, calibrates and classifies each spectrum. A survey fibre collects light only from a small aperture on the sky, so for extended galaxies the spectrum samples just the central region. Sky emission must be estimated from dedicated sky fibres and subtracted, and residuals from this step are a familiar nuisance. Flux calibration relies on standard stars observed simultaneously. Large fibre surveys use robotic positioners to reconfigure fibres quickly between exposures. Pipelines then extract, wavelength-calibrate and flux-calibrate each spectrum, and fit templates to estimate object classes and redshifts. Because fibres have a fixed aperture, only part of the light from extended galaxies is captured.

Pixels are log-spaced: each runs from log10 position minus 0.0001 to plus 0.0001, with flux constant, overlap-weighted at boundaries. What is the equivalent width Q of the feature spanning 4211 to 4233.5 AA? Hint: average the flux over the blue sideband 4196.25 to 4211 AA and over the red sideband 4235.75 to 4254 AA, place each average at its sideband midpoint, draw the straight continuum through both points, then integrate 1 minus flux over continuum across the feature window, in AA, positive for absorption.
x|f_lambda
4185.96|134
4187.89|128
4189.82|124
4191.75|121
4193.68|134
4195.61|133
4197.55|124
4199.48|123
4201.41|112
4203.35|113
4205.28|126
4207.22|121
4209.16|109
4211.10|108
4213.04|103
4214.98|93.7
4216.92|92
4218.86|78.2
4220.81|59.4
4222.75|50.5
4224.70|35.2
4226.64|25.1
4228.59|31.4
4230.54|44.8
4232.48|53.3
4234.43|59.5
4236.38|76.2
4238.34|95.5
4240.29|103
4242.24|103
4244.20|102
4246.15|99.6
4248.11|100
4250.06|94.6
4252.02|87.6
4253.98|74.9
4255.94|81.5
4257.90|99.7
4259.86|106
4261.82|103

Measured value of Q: 9.5 AA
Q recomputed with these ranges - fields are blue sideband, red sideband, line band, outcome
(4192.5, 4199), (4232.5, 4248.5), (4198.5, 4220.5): 2.24 AA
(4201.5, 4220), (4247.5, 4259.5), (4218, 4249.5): 8.48 AA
